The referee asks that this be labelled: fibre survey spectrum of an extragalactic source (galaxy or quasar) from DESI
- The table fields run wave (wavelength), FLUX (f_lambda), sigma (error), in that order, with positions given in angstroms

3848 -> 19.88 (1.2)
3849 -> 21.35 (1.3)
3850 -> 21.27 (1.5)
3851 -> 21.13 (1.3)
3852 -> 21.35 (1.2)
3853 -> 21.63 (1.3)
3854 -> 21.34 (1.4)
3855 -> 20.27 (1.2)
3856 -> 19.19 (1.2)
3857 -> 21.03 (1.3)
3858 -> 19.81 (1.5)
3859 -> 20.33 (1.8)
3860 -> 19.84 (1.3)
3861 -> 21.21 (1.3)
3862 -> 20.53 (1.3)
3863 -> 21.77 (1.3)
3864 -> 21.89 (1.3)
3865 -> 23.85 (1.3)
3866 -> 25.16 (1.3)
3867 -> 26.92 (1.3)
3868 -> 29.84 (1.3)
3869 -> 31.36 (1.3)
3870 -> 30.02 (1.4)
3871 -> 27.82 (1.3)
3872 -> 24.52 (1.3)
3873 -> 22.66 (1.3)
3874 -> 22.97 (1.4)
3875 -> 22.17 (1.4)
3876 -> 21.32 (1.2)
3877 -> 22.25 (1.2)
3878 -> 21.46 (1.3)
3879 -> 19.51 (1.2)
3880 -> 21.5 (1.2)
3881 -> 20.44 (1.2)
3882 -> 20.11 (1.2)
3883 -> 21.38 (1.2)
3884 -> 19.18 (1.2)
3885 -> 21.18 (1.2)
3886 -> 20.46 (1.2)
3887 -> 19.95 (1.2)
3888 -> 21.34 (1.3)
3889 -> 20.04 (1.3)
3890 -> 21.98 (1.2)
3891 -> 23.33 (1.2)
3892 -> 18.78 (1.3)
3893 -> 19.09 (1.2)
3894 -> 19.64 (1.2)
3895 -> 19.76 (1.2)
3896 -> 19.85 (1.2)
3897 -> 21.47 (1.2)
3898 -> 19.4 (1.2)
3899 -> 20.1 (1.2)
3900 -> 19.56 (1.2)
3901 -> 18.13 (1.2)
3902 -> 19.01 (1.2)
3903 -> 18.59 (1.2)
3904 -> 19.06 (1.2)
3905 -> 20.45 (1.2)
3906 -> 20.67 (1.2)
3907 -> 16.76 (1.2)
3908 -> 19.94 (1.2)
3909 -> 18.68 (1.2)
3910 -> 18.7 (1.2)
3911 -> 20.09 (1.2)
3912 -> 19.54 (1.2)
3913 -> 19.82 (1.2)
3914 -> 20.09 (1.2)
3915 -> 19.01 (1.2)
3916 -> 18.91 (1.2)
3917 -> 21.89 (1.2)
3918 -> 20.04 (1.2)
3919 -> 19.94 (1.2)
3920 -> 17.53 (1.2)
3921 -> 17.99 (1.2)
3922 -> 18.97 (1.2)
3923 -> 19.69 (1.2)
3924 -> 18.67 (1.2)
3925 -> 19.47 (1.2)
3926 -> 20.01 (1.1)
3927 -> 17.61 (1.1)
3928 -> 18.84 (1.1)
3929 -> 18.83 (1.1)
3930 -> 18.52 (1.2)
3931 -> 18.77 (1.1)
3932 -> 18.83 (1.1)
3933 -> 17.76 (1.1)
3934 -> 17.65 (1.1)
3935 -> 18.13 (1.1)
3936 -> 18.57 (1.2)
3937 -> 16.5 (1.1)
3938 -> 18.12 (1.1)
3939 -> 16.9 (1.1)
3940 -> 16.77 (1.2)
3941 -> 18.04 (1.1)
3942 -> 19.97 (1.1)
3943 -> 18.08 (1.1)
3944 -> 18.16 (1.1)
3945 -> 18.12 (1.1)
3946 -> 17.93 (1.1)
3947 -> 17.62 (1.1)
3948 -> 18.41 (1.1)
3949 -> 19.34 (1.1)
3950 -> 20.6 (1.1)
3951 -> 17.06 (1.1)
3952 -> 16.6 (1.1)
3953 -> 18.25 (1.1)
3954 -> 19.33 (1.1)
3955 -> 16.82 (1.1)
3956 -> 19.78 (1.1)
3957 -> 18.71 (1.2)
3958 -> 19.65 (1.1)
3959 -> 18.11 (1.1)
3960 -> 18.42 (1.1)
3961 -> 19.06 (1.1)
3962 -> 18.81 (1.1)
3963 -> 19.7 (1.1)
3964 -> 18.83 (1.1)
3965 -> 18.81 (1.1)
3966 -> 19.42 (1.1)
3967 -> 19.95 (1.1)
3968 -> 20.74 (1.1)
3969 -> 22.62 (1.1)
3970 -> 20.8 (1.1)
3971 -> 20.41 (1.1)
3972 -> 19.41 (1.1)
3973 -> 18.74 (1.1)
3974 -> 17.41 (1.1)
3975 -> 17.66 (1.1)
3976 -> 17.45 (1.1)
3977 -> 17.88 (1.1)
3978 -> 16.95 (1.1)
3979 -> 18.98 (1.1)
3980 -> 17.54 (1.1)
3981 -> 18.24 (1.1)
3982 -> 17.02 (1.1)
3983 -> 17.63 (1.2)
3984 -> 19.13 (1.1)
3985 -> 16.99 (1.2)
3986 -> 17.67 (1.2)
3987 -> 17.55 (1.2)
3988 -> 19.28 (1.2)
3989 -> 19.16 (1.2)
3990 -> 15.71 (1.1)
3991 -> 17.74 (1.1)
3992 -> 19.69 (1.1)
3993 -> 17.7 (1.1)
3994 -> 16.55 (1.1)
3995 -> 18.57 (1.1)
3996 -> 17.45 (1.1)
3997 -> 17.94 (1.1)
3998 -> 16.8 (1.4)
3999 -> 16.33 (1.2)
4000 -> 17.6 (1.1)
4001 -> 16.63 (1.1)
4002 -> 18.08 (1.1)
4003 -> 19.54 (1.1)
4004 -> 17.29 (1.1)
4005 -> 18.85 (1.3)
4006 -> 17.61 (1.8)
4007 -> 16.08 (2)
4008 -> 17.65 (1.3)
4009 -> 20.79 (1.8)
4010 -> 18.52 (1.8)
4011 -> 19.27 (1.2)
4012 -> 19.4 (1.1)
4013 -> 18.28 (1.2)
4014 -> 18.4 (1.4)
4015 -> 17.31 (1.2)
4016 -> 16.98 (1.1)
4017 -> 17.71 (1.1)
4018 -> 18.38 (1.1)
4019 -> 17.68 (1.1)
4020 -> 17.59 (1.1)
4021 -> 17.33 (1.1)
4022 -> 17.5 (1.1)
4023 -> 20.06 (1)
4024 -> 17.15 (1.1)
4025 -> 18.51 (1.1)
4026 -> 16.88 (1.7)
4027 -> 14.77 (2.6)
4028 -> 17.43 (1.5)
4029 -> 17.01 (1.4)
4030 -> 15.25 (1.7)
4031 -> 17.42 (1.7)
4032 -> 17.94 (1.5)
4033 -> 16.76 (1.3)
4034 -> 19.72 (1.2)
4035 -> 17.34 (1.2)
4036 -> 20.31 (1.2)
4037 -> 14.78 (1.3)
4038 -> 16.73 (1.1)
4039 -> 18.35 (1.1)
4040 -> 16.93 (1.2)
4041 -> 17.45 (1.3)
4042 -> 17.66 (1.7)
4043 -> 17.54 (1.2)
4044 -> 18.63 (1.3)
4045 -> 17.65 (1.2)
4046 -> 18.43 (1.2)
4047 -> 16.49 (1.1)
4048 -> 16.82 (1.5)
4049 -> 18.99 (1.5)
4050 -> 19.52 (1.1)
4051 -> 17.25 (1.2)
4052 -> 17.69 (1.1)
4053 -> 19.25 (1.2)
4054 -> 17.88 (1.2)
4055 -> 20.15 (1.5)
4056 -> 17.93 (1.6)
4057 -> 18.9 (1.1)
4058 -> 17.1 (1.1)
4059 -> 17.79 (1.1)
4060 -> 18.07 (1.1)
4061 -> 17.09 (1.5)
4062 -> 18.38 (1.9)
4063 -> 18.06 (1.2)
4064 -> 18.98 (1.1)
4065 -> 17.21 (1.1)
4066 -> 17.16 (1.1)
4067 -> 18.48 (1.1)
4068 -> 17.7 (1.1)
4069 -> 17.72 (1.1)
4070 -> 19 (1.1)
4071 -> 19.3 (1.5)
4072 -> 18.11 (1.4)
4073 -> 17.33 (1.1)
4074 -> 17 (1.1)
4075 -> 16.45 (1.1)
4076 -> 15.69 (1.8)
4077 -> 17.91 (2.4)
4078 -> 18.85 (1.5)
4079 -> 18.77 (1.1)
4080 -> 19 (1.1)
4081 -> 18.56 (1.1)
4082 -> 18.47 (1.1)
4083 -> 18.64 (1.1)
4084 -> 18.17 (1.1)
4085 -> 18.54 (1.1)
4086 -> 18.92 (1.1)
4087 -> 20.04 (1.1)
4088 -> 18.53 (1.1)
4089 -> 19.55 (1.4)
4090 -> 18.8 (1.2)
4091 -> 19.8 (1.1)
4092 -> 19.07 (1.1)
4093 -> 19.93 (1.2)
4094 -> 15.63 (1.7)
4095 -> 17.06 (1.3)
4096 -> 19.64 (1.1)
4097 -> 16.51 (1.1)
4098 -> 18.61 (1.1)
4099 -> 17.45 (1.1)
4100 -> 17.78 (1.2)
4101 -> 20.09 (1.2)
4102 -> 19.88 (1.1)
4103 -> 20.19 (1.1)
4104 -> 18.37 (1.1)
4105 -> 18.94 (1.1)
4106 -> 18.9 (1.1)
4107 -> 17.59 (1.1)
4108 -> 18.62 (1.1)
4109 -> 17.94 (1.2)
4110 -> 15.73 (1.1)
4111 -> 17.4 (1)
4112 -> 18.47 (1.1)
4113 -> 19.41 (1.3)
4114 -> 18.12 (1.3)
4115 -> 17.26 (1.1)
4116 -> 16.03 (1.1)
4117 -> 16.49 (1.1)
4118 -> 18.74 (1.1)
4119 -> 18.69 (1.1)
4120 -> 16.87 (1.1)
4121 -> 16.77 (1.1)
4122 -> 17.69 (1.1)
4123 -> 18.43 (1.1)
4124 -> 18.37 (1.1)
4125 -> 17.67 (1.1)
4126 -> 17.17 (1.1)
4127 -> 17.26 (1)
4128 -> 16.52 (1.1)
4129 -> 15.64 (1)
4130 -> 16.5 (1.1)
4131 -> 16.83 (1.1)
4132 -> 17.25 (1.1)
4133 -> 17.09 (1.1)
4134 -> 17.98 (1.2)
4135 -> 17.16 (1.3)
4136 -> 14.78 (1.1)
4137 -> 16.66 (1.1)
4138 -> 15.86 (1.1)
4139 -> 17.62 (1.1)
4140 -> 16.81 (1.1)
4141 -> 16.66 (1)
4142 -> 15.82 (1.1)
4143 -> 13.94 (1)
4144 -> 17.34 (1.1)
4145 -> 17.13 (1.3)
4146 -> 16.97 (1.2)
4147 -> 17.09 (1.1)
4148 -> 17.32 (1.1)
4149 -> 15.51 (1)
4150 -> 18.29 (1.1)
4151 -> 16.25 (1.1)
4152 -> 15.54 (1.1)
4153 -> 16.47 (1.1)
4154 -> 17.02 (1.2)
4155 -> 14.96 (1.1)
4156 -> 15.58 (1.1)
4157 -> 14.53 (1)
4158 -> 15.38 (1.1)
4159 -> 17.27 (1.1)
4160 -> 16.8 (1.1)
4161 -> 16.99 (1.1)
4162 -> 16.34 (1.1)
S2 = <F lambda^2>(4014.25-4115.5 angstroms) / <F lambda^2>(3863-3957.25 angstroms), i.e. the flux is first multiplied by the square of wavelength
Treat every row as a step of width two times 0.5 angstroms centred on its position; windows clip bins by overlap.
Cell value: 0.97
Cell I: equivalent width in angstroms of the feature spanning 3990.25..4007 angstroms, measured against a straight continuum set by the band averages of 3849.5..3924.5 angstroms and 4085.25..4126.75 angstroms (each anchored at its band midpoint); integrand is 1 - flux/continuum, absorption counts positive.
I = 1.6 angstroms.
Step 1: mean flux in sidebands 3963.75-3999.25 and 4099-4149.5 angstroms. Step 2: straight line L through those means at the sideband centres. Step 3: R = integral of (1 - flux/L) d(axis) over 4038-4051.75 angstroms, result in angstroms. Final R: 0.1 angstroms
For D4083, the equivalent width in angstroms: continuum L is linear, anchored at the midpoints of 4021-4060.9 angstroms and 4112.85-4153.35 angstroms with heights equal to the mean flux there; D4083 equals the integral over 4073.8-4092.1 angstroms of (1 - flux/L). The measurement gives -1.15 angstroms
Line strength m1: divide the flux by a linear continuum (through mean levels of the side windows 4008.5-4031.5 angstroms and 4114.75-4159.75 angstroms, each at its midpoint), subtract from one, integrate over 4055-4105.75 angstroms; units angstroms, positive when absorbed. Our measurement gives -3.2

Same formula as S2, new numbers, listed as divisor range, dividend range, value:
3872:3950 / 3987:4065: 0.97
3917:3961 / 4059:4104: 1.06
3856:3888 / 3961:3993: 0.87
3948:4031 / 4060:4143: 1.04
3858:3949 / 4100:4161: 0.95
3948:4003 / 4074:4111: 1.06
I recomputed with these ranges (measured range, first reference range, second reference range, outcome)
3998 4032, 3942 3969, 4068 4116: 1.6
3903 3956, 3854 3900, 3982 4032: 4.0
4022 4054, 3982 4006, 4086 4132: 0.4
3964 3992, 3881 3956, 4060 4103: 0.4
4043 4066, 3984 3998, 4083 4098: 0.3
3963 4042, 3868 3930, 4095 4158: 4.3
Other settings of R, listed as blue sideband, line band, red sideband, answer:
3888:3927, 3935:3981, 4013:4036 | 0.31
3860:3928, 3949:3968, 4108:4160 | 0.97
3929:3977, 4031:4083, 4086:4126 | 1.15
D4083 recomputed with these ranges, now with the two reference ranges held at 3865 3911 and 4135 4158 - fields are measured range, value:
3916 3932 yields 1.28 angstroms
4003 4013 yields 0.33 angstroms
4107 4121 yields -0.58 angstroms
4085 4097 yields -0.90 angstroms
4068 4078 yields 0.05 angstroms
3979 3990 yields 0.89 angstroms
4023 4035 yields 0.87 angstroms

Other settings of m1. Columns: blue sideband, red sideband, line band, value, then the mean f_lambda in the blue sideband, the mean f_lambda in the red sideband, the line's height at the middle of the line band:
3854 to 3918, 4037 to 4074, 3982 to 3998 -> 1.12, 21.2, 17.9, 19.2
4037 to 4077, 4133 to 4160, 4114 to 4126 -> -0.52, 17.8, 16.4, 16.8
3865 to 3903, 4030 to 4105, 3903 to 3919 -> 1.38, 22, 18.1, 21.4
